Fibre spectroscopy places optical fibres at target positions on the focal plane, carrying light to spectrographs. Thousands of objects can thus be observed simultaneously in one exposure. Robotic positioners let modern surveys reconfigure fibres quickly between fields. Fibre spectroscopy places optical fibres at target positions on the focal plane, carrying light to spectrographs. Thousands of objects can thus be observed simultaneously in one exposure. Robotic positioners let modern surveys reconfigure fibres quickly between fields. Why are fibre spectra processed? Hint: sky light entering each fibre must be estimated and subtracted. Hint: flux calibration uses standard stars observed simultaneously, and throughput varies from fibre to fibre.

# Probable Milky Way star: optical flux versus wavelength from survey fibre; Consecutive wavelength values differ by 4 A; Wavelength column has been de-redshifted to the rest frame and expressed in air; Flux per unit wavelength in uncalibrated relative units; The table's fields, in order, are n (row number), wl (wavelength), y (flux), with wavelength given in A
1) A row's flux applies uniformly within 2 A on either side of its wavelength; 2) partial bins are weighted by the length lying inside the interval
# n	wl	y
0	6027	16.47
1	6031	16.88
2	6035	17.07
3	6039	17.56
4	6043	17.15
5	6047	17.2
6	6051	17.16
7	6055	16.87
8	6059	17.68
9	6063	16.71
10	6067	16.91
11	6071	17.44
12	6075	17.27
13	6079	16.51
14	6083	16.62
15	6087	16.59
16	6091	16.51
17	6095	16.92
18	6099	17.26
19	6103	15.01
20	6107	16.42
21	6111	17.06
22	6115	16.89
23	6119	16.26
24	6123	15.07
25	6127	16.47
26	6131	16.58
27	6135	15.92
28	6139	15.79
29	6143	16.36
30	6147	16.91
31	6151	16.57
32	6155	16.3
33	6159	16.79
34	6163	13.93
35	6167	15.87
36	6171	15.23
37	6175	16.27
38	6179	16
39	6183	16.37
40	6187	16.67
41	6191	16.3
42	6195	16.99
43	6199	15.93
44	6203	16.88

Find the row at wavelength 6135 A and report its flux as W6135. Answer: 15.92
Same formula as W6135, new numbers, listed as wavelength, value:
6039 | 17.56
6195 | 16.99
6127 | 16.47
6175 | 16.27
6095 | 16.92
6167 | 15.87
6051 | 17.16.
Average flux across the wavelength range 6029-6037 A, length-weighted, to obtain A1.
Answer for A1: 17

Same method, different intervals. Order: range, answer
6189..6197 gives 16.6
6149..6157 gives 16.4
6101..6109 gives 15.7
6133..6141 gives 15.9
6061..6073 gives 17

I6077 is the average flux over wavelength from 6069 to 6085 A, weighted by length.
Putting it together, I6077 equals 17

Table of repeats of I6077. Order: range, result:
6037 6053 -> 17.3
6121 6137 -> 16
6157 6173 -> 15.5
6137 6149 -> 16.4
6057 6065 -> 17.2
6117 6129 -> 15.9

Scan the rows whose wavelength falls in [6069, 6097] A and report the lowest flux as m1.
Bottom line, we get 16.51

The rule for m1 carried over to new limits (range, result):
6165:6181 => 15.23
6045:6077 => 16.71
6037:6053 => 17.15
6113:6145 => 15.07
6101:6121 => 15.01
